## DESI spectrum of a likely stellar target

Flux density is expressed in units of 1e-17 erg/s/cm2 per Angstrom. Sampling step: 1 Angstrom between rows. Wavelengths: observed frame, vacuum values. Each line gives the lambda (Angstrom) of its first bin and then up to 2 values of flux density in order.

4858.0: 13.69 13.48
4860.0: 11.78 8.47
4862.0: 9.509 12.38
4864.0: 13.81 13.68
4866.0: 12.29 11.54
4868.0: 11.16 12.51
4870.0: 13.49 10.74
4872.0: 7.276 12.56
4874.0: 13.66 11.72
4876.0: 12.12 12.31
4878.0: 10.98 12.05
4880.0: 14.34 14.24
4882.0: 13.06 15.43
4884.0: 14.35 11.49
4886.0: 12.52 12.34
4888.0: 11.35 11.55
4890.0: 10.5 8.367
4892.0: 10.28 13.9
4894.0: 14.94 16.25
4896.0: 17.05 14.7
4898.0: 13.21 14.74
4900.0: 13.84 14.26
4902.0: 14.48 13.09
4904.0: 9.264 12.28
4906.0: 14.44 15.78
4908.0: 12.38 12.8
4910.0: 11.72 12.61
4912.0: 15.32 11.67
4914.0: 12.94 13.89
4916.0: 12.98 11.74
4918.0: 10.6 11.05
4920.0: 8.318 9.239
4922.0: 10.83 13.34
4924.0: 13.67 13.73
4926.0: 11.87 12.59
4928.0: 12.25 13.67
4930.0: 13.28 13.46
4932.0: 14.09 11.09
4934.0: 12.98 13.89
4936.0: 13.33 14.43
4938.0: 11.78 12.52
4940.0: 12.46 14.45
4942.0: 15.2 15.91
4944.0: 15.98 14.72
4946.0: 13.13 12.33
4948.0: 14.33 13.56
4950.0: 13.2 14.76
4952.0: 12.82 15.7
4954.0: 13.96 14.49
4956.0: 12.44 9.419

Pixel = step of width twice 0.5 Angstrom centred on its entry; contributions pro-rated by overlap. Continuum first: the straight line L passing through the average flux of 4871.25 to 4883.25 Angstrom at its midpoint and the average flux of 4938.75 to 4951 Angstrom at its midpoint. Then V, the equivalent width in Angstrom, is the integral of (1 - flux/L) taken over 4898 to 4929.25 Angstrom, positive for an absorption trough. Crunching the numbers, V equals 1.5 Angstrom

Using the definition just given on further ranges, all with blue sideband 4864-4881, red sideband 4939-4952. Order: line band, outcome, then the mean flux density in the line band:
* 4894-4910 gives -1.19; 13.9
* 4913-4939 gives 2.15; 12.4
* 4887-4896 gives 0.16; 12.4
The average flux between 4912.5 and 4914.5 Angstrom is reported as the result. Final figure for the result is 12.3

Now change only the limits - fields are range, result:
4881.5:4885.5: 13.6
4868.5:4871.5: 12.2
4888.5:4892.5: 10.2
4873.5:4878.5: 12.2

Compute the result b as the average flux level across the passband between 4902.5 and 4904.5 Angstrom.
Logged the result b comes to 11.2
